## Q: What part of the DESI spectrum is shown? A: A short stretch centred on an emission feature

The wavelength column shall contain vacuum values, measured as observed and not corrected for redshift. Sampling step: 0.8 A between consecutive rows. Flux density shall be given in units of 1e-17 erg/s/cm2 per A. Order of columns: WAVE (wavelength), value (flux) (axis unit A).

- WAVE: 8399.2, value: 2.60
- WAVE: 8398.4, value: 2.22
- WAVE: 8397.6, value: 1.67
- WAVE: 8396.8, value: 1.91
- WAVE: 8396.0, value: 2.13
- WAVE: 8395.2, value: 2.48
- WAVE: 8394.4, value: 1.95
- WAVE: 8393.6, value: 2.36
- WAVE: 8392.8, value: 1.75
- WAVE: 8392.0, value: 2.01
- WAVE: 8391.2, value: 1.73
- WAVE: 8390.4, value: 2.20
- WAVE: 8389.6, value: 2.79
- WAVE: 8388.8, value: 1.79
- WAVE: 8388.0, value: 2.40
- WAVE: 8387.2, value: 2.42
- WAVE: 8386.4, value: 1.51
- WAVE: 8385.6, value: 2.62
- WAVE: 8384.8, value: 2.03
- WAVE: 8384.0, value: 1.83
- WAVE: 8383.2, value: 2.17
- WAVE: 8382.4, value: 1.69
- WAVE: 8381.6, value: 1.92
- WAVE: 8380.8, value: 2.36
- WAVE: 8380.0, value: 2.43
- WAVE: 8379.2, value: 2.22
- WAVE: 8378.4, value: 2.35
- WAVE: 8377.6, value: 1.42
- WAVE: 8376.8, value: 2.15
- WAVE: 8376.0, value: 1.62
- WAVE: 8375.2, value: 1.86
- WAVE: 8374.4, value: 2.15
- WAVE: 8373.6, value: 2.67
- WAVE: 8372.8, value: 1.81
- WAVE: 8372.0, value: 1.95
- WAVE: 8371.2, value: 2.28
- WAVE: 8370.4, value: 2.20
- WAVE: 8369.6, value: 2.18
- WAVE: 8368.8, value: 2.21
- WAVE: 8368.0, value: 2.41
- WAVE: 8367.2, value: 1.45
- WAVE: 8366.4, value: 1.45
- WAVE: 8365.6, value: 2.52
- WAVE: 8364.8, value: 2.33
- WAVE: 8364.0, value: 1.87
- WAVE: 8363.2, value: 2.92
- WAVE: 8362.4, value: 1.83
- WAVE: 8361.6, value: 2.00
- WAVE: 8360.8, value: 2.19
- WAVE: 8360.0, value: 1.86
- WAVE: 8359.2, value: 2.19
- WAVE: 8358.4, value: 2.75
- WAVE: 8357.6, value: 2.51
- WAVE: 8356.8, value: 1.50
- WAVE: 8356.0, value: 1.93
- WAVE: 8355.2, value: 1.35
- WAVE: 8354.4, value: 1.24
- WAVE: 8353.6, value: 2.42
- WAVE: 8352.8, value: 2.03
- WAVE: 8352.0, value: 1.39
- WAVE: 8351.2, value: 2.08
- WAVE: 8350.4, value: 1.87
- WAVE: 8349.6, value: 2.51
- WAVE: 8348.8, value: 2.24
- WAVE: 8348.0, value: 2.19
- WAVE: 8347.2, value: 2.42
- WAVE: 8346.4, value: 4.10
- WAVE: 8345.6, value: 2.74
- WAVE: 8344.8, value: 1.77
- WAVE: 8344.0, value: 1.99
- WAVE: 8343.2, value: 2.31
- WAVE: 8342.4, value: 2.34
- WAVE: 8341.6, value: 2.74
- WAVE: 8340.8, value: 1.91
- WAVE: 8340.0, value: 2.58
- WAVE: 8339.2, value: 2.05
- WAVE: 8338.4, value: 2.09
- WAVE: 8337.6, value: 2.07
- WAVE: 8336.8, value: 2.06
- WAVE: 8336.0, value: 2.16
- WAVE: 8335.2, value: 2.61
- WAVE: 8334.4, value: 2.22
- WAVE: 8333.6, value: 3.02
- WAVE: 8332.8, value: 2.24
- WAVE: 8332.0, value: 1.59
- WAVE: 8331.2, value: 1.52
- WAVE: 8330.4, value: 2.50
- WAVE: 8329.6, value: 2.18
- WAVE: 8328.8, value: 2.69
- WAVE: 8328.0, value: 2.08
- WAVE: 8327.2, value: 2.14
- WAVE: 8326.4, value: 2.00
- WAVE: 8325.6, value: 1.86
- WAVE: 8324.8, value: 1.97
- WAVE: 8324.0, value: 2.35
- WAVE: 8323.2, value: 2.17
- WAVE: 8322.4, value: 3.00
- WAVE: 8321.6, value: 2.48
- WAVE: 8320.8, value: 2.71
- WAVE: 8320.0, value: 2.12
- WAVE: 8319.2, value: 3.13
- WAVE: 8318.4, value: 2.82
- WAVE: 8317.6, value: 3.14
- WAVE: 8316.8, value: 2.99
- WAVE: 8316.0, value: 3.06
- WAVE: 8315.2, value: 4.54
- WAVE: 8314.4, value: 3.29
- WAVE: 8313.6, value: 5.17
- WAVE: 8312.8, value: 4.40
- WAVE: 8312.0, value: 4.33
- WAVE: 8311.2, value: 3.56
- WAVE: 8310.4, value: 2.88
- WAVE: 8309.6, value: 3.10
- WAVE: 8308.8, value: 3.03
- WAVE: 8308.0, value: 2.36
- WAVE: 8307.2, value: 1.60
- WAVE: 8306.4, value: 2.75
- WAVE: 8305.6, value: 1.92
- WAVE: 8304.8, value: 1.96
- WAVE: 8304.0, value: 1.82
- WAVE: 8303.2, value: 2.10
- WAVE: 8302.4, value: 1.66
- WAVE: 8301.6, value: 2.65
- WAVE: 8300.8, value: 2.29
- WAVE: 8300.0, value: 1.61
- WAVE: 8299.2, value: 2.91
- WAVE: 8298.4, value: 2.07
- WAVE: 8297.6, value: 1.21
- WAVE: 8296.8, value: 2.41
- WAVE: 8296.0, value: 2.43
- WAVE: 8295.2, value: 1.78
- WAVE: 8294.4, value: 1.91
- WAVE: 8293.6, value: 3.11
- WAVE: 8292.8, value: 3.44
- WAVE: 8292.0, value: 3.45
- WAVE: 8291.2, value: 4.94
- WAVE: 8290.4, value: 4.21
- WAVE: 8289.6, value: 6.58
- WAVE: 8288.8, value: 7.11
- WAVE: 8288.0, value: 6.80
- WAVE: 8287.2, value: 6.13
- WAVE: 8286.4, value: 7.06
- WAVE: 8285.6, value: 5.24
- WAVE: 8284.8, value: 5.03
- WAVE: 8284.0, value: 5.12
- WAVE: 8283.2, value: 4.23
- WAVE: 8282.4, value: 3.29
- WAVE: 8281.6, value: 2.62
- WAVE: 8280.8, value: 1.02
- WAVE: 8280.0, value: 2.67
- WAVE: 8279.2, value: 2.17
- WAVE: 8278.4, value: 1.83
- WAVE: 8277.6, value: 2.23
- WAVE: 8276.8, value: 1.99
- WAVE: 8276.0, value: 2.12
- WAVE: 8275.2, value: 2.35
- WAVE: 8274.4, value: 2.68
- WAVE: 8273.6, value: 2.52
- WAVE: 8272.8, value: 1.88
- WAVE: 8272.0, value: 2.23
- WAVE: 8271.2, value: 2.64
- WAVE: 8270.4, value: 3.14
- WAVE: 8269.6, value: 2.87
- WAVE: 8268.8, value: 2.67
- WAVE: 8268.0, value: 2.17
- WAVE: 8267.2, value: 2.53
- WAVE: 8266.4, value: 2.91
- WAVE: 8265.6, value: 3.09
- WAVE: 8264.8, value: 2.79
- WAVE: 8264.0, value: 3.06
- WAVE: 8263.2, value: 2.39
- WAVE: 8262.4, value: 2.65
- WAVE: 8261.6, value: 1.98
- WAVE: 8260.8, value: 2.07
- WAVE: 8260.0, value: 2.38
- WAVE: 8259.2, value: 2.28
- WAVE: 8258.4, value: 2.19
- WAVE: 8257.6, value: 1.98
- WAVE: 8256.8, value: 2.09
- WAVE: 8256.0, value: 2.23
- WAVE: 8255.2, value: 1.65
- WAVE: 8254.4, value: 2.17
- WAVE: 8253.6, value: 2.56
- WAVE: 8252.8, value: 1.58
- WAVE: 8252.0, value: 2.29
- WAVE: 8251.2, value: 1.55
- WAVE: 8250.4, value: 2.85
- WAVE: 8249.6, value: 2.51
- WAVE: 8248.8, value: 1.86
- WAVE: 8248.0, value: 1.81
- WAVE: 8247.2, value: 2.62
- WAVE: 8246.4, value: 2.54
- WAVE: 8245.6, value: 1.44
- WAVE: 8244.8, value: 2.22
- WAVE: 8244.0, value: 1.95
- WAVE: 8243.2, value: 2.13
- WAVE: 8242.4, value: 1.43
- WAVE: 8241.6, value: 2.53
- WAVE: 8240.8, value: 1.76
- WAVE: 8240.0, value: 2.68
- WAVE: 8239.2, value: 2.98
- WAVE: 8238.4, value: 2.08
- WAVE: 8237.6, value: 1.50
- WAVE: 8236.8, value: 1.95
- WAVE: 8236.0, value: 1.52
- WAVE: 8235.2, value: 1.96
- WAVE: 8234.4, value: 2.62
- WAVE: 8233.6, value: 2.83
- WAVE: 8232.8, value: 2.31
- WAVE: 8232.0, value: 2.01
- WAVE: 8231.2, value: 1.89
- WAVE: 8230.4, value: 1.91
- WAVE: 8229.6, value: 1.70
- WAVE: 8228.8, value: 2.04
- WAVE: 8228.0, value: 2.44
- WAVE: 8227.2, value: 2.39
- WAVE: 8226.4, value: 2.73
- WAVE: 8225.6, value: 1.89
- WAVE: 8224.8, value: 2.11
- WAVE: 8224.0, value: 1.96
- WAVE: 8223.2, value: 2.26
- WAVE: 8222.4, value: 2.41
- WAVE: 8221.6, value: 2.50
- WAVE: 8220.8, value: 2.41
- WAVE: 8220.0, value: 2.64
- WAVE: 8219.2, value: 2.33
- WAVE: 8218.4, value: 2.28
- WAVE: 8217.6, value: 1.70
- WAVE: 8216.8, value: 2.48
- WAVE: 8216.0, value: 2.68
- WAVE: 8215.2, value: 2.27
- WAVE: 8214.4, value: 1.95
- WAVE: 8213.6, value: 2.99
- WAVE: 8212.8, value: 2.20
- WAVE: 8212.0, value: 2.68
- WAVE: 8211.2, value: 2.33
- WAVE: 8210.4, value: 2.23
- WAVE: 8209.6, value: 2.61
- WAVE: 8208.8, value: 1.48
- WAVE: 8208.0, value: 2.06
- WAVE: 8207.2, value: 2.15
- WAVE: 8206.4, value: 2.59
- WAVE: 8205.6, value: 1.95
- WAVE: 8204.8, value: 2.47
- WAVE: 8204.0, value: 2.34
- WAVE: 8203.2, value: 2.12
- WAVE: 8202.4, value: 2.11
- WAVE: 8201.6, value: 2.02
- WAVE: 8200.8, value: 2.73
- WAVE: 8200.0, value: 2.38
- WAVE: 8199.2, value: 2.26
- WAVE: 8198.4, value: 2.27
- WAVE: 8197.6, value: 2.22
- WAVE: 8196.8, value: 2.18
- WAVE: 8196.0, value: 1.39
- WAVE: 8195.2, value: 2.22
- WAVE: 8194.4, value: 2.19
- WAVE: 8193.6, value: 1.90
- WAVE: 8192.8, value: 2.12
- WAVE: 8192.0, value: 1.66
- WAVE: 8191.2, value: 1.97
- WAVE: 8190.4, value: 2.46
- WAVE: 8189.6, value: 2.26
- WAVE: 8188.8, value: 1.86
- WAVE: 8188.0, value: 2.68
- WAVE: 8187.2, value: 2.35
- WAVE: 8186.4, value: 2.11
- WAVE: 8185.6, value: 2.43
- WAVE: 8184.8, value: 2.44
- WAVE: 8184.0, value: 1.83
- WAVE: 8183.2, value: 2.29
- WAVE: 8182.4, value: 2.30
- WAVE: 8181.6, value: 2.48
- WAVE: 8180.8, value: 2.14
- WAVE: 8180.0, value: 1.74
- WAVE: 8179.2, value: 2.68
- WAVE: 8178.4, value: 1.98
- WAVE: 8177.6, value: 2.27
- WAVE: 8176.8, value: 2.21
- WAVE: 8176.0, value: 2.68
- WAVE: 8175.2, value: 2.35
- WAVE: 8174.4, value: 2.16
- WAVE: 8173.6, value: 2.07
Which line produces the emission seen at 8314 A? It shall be [N II] 6583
